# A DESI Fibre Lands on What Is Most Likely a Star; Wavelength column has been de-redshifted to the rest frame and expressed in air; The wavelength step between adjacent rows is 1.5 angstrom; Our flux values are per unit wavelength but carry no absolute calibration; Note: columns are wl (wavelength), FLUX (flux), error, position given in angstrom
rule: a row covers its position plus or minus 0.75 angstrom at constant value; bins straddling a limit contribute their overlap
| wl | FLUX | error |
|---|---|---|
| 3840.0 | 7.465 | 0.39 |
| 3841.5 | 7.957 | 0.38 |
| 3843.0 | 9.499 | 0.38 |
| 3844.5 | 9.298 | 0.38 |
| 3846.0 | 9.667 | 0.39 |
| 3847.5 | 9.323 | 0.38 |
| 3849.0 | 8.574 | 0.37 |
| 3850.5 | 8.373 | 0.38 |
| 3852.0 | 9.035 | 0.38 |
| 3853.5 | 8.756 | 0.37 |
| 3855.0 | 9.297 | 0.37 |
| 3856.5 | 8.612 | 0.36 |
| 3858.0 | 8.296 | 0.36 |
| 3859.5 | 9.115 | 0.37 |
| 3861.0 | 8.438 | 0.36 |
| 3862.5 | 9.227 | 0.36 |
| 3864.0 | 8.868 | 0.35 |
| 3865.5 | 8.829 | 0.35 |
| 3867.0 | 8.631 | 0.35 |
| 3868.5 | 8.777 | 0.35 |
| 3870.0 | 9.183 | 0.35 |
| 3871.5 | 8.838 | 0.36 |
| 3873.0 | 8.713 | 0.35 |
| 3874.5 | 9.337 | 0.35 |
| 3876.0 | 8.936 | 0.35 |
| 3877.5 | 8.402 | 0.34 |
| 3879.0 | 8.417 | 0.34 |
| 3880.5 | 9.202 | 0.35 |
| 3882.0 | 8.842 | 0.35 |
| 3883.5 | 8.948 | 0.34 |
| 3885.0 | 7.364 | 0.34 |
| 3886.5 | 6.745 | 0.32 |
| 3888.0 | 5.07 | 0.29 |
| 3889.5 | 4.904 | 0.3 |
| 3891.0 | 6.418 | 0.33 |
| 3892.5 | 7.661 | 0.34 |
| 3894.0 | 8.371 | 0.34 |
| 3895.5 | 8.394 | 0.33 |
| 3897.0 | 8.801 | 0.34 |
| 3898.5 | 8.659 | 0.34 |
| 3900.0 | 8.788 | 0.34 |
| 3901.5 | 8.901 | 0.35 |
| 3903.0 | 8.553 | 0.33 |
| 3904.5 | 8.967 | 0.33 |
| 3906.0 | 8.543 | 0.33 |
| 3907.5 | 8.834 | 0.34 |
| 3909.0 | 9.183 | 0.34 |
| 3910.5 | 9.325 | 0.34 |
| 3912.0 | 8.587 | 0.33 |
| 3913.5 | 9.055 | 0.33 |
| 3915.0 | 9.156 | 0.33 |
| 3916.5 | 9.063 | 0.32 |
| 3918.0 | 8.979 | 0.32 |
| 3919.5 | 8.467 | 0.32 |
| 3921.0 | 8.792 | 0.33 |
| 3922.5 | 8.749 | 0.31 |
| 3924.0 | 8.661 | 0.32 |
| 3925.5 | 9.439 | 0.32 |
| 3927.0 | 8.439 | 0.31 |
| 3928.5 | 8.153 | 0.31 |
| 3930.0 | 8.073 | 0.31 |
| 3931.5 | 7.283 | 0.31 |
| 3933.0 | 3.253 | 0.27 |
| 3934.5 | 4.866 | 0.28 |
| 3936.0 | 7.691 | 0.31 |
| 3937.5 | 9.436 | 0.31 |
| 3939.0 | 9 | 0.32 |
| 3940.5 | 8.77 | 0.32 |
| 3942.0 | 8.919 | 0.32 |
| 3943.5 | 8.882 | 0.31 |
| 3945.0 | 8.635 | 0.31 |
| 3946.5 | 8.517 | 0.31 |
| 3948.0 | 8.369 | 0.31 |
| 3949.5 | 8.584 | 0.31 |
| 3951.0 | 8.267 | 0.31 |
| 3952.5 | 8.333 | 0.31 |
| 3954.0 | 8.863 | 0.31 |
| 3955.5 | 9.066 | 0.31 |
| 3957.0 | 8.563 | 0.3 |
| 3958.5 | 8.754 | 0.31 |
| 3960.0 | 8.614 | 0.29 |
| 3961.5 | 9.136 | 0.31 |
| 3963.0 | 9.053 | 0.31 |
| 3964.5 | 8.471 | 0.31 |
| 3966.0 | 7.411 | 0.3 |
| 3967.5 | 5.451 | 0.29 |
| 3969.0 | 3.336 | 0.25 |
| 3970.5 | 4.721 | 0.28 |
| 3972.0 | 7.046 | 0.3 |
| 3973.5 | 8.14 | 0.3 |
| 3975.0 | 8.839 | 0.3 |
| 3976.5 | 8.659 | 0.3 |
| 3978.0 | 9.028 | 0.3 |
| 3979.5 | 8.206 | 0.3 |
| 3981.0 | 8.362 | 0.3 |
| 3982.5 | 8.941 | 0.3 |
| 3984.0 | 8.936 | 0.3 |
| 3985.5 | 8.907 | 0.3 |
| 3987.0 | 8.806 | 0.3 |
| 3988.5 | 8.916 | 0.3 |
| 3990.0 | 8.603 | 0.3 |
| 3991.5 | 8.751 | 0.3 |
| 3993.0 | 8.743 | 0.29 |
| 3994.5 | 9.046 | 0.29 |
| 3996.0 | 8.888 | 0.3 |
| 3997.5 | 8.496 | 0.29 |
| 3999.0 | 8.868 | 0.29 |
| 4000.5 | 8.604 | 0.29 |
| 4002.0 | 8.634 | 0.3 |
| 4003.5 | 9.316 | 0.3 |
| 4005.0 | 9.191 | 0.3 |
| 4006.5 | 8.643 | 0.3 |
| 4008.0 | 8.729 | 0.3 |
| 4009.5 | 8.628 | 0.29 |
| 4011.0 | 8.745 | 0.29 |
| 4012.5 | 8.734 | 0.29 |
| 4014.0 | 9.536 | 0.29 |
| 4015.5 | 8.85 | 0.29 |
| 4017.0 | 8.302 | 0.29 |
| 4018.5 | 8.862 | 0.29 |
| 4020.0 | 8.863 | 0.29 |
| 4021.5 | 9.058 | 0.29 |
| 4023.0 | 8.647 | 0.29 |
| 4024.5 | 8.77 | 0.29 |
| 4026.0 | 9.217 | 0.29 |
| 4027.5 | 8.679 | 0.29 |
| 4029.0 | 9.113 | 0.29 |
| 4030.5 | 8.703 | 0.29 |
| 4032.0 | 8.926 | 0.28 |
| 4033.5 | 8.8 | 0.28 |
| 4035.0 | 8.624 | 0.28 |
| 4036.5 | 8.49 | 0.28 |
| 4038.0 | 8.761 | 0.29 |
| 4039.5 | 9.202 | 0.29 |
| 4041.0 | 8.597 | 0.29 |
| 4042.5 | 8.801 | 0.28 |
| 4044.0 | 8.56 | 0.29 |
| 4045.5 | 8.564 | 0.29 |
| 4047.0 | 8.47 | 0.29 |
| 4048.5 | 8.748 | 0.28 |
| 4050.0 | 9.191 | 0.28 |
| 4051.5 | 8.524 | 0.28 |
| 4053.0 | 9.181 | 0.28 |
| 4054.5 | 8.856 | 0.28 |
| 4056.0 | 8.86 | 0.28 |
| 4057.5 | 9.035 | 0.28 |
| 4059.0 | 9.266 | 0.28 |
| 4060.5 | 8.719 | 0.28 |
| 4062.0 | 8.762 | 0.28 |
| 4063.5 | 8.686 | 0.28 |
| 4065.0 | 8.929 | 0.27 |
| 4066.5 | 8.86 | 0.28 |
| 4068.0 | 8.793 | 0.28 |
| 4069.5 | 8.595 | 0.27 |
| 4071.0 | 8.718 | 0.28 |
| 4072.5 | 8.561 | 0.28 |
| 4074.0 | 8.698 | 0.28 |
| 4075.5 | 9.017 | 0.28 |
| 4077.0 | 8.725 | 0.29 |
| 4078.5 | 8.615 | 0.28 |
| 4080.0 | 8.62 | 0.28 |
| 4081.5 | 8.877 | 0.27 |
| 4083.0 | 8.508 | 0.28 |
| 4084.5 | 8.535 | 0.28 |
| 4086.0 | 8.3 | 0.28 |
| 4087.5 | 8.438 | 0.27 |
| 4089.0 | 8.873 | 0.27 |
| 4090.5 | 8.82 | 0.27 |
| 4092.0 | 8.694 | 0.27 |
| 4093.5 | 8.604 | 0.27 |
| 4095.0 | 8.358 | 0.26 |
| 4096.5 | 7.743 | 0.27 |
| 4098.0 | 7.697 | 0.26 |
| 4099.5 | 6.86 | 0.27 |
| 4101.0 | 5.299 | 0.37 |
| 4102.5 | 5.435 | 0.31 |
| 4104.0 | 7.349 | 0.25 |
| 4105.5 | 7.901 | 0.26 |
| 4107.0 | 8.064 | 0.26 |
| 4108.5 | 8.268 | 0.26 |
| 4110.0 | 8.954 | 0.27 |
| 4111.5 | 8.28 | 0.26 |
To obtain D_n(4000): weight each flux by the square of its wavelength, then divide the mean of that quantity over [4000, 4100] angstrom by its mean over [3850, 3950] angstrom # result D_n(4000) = 1.12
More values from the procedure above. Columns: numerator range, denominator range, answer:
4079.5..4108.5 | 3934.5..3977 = 1.06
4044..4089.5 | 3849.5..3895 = 1.16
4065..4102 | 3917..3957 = 1.09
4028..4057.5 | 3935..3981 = 1.13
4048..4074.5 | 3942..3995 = 1.12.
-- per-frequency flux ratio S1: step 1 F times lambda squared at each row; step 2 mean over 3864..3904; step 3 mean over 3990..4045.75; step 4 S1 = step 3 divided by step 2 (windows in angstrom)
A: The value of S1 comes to 1.1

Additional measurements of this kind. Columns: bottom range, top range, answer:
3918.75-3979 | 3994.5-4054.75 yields 1.14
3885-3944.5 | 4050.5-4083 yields 1.17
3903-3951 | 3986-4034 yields 1.10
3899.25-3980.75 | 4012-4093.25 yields 1.13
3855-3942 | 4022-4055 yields 1.13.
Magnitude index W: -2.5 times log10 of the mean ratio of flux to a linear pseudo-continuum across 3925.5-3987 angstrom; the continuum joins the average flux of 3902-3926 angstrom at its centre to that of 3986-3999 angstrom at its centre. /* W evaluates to 0.10 mag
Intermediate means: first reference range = 8.89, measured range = 8.03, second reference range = 8.79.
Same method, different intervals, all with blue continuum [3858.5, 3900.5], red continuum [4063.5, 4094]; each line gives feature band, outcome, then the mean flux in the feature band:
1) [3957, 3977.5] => 0.121 mag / 7.57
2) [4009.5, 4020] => -0.033 mag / 8.82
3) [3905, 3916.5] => -0.078 mag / 8.96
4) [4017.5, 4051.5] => -0.024 mag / 8.79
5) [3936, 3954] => -0.032 mag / 8.67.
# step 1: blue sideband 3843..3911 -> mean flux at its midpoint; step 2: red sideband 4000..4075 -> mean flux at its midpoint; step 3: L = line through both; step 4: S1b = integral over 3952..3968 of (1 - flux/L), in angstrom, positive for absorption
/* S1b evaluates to 0.5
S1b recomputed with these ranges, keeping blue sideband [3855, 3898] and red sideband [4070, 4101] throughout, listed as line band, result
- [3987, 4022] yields -2.00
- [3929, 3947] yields 1.17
